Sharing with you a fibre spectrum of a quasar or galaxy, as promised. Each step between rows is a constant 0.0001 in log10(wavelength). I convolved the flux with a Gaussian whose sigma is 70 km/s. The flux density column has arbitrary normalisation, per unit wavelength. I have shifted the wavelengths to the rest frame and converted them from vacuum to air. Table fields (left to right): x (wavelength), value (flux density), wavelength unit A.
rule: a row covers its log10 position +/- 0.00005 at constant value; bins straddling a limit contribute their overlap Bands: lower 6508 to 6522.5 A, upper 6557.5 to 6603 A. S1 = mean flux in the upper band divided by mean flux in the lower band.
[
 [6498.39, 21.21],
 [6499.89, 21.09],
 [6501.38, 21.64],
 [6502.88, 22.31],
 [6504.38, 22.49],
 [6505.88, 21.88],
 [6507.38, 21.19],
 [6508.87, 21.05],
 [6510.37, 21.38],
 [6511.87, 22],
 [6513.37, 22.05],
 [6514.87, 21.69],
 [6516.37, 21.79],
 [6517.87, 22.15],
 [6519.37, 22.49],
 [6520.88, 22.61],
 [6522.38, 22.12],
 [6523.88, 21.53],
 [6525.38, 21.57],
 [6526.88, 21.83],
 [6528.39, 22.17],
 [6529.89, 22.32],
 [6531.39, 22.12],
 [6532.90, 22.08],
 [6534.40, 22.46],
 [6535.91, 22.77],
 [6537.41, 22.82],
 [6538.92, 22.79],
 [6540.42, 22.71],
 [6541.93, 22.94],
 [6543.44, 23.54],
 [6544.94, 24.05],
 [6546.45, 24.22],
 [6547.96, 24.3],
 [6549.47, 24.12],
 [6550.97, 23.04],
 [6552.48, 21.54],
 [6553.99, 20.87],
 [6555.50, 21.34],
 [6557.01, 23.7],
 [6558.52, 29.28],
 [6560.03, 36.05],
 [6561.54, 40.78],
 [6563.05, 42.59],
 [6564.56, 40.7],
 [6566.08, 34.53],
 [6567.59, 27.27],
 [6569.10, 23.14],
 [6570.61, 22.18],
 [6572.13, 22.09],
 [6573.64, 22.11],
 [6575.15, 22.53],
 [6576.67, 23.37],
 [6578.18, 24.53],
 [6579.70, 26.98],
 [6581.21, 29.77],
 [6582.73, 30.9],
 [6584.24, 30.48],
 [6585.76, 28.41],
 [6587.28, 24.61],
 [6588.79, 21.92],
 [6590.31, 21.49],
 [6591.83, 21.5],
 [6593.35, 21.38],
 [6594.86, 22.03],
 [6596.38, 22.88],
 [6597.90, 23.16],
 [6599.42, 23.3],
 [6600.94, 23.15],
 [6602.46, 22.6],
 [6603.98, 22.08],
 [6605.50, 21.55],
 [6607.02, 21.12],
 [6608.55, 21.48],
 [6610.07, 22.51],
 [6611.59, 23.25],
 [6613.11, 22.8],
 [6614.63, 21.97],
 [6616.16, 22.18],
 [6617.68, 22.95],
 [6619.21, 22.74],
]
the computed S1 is 1.2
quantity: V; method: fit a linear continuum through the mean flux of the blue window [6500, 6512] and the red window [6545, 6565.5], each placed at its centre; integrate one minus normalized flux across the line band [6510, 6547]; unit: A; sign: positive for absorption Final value 3.5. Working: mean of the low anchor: 21.7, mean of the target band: 22.4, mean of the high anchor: 28.5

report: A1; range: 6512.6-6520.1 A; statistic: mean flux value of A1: 22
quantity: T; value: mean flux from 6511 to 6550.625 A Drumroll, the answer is 22.6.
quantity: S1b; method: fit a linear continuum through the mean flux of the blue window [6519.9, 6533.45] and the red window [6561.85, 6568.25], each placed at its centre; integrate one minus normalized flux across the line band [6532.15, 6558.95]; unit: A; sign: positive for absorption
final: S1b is 5.4 A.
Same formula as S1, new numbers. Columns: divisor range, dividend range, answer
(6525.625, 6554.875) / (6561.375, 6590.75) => 1.22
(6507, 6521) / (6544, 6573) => 1.27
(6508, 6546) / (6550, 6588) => 1.24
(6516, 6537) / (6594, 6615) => 1.01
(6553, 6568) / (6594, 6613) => 0.71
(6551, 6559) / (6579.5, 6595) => 1.10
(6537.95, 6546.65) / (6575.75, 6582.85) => 1.14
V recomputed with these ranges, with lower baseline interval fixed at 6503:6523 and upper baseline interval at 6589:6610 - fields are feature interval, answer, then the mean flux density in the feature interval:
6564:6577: -2.51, 26.3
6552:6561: -1.60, 25.9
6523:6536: -0.06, 22.1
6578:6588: -2.75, 28.1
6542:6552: -0.79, 23.8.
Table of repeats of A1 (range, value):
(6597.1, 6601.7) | 23.2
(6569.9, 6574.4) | 22.1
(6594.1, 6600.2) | 22.9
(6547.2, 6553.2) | 23.3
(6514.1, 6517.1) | 21.7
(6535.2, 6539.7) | 22.8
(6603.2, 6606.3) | 21.8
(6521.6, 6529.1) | 21.9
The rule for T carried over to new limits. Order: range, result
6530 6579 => 25.7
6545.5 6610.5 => 25.5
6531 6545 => 22.8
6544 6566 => 28.5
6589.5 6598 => 22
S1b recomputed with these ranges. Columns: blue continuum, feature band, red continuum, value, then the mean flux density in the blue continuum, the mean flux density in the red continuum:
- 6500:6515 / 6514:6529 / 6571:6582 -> 0.2 A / 21.7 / 24.4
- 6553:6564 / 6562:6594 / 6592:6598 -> -0.9 A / 30.7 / 22.2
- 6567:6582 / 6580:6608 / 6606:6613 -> -1.1 A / 24.4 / 22.1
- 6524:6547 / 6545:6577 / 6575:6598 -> -4.5 A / 22.6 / 24.8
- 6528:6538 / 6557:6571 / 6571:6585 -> -4.6 A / 22.4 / 25.8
